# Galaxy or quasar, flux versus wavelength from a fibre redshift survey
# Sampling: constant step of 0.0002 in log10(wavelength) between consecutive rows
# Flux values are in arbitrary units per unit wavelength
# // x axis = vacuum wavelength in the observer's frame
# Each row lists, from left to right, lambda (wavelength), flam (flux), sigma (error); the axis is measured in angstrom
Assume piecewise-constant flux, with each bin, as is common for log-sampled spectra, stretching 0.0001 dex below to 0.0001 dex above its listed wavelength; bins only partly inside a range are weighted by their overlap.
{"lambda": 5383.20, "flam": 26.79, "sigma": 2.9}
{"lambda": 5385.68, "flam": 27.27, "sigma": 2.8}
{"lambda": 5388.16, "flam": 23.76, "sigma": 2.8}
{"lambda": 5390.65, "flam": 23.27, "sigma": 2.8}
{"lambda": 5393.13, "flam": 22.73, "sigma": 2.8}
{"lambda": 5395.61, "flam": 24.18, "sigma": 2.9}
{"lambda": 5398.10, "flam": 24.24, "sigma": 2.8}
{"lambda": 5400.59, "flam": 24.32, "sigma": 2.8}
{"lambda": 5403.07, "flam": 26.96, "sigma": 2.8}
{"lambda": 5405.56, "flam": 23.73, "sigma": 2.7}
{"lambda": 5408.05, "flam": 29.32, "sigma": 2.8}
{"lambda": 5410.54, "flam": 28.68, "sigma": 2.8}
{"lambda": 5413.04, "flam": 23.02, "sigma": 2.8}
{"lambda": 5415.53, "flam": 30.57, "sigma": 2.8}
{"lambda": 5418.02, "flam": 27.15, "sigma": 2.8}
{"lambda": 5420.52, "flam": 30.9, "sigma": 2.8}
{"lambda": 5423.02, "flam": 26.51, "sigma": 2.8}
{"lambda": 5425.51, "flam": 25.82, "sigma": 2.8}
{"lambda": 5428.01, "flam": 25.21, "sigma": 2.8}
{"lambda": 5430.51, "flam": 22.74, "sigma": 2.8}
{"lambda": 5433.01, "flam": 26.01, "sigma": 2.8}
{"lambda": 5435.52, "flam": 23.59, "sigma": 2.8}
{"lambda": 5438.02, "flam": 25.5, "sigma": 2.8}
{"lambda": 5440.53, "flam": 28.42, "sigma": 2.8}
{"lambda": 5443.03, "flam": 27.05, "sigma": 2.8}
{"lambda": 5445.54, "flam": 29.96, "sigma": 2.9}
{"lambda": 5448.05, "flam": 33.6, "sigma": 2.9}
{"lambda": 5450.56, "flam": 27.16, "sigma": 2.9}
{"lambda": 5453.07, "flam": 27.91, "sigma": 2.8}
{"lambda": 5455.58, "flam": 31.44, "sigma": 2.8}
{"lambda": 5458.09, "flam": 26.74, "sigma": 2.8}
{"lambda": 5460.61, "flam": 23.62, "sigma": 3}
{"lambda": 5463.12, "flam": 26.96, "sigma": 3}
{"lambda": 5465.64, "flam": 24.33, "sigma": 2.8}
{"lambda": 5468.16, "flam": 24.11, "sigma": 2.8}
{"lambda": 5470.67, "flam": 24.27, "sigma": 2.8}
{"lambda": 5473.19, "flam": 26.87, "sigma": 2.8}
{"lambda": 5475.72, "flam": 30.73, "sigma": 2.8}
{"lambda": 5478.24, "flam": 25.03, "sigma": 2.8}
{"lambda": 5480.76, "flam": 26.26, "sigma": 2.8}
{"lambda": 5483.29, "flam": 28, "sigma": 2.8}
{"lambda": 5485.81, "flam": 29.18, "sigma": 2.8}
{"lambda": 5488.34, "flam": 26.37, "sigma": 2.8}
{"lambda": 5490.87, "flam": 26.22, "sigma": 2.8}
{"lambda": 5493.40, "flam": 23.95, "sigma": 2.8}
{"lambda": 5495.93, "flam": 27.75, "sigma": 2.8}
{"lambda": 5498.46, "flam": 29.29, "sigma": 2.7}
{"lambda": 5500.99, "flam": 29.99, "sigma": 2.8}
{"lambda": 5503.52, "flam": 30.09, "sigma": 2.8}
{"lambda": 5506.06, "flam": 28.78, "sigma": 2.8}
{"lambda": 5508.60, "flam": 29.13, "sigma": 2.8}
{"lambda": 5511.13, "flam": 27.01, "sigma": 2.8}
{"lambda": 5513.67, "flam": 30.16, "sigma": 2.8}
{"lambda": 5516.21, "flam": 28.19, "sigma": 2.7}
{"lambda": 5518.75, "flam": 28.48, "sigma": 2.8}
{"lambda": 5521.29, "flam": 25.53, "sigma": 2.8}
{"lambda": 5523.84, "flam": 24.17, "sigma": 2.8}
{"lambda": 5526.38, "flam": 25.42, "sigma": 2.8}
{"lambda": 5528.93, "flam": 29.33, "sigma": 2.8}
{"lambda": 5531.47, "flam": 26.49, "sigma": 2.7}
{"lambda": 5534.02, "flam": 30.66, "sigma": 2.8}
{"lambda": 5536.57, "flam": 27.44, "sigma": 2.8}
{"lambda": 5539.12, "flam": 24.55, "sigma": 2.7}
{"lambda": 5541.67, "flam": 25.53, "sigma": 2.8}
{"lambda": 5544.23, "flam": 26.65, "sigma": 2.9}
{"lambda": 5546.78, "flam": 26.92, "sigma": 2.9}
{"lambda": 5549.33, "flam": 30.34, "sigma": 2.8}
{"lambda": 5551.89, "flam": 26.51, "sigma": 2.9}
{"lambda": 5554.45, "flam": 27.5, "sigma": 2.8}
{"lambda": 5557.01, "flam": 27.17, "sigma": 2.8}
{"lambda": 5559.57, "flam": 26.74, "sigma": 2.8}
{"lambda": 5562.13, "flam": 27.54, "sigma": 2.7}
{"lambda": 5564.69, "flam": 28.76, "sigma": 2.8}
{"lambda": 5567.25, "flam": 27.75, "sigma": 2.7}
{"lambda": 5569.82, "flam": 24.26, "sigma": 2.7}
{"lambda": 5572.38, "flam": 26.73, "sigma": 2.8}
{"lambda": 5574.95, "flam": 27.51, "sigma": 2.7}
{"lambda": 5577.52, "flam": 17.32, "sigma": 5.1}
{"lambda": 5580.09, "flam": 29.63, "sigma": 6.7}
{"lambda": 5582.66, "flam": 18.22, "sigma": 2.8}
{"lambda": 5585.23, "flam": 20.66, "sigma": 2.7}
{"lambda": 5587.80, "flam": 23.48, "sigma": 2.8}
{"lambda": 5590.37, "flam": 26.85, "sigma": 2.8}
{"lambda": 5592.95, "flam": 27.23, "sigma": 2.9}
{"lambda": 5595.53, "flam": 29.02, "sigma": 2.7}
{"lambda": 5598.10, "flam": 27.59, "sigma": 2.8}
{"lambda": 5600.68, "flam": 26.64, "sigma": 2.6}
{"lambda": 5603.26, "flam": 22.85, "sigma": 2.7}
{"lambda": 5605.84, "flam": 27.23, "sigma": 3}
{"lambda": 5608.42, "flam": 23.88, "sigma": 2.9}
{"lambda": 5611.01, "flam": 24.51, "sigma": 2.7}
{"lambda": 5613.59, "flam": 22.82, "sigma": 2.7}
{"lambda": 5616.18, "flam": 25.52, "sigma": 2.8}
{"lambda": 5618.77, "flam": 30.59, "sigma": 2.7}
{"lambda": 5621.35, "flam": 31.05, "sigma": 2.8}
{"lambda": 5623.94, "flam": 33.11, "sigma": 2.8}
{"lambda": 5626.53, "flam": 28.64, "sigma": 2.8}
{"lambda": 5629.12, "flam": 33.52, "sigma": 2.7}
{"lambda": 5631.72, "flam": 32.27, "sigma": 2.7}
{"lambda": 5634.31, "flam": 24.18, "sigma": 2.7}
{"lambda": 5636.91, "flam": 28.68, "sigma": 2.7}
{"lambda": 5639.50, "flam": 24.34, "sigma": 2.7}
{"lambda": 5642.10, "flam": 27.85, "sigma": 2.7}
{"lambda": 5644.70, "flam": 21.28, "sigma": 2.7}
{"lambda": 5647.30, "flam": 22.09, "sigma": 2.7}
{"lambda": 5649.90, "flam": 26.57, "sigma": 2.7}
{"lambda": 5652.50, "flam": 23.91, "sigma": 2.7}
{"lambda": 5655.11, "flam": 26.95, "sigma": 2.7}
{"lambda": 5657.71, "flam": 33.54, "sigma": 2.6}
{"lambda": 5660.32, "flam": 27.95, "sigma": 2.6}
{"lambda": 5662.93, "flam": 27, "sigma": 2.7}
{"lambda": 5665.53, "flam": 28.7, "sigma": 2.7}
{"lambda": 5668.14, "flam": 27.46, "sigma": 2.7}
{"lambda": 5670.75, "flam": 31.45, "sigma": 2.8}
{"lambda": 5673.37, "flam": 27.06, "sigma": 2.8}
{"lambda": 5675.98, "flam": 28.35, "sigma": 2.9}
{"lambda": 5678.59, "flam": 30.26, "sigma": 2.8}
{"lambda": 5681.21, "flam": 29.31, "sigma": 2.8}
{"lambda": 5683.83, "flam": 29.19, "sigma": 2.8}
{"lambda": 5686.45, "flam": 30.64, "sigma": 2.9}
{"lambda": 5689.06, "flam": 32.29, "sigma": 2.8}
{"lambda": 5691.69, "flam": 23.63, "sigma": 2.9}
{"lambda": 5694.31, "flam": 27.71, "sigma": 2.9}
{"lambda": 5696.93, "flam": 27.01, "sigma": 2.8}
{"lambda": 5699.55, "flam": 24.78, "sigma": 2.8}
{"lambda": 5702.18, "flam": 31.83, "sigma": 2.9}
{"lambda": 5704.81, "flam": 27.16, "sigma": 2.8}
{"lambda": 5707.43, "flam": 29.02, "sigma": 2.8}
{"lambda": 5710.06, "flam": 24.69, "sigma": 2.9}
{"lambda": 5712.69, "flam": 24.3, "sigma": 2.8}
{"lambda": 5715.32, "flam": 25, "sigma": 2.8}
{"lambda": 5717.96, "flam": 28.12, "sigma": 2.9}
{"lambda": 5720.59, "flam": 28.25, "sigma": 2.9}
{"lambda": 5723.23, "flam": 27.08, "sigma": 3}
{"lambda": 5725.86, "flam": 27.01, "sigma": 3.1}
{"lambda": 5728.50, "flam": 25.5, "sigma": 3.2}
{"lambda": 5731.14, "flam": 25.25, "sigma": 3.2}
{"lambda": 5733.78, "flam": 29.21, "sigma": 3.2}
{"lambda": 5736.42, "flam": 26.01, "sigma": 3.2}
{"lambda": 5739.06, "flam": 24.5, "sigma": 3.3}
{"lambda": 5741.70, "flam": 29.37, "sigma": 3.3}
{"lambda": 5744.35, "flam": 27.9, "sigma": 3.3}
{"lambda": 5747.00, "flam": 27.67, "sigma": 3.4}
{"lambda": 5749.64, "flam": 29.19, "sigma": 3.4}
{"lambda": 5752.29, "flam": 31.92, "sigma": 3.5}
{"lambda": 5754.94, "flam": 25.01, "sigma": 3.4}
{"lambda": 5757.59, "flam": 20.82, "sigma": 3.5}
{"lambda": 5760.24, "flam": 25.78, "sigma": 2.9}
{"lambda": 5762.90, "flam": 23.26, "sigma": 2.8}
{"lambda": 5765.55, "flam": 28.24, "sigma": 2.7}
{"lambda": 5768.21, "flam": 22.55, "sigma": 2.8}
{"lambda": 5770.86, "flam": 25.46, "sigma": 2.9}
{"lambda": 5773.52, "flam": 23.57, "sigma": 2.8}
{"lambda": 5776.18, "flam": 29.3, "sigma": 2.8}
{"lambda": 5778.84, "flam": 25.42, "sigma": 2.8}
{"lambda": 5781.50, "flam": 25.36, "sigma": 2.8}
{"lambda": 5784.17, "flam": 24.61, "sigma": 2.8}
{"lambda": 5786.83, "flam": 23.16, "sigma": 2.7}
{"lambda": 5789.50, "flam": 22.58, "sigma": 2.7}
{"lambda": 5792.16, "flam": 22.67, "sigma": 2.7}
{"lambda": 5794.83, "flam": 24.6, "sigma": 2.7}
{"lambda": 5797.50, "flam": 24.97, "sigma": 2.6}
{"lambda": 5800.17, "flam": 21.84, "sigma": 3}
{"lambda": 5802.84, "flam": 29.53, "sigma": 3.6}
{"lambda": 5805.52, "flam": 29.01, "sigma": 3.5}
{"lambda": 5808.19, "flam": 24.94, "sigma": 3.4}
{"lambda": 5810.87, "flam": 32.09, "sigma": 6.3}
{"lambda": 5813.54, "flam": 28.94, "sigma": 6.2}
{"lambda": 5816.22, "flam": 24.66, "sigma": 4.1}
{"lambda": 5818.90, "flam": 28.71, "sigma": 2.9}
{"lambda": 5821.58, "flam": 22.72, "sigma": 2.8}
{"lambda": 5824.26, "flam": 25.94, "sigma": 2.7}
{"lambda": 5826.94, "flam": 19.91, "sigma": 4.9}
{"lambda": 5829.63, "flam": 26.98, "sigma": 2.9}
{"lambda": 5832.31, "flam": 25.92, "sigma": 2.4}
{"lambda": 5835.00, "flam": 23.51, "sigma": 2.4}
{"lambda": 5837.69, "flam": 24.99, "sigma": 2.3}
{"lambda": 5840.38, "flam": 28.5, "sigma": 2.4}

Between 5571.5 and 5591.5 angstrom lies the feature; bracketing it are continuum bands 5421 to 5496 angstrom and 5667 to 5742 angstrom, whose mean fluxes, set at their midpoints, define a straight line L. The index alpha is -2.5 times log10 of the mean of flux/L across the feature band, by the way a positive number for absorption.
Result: 0.15 mag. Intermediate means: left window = 26.7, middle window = 23.7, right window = 27.6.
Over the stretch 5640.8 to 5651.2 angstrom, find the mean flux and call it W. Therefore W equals 24.4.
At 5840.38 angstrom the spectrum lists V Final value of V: 28.5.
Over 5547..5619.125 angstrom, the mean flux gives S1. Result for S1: 25.8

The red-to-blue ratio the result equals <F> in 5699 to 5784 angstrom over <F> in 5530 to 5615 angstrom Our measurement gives 1.0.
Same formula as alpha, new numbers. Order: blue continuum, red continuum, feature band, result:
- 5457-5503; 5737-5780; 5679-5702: -0.078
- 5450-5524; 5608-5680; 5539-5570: 0.014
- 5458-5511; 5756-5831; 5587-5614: 0.025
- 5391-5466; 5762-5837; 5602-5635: -0.073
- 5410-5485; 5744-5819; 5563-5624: 0.027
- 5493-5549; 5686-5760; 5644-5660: 0.052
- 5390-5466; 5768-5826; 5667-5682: -0.121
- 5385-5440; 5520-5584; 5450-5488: -0.035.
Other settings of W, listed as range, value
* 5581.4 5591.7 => 22.3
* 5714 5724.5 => 27.1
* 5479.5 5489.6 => 27.4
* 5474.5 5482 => 27.3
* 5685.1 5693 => 28.9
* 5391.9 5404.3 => 24.5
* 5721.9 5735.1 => 26.8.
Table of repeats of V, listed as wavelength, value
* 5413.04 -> 23.02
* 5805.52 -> 29.01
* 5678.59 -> 30.26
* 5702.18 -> 31.83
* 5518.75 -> 28.48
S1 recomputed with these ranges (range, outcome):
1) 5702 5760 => 26.9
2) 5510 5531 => 27.3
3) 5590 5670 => 27.3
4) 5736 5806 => 25.7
